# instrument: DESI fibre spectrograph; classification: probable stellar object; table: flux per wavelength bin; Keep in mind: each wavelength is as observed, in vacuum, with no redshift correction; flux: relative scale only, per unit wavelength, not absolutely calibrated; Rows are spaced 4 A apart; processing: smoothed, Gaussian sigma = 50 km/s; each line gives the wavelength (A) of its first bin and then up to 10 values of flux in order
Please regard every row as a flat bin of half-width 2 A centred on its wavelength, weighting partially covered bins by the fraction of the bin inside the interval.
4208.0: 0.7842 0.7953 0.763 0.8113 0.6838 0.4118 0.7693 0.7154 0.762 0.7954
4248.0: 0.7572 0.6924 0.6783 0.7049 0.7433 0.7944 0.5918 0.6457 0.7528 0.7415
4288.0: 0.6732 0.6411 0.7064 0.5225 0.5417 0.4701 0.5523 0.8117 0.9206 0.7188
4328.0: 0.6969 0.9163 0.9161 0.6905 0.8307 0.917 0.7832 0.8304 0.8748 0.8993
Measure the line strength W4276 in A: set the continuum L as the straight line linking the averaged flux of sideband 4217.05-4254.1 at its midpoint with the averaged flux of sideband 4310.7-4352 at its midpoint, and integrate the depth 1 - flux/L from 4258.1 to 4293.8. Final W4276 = 2.4 A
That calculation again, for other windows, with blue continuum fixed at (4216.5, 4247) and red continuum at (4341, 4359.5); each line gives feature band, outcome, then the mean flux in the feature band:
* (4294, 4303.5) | 2.17 A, 0.603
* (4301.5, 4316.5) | 4.22 A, 0.57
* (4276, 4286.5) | 0.53 A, 0.724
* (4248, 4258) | 0.46 A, 0.7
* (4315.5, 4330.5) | 0.32 A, 0.789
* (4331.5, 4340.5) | -0.37 A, 0.853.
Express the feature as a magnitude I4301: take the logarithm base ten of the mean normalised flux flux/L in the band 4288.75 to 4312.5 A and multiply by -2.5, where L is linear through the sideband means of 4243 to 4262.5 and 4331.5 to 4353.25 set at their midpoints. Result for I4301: 0.33 mag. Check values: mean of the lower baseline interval 0.723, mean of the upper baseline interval 0.839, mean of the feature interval 0.579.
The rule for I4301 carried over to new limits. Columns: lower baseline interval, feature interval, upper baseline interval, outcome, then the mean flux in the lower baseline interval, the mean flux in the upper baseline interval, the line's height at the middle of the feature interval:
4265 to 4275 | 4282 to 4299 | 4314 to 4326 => 0.10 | 0.693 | 0.817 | 0.744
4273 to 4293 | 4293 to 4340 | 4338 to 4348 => 0.07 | 0.688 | 0.792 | 0.746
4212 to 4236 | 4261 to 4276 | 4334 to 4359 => 0.07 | 0.699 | 0.83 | 0.747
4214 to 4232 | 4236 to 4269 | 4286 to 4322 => -0.11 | 0.679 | 0.649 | 0.668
